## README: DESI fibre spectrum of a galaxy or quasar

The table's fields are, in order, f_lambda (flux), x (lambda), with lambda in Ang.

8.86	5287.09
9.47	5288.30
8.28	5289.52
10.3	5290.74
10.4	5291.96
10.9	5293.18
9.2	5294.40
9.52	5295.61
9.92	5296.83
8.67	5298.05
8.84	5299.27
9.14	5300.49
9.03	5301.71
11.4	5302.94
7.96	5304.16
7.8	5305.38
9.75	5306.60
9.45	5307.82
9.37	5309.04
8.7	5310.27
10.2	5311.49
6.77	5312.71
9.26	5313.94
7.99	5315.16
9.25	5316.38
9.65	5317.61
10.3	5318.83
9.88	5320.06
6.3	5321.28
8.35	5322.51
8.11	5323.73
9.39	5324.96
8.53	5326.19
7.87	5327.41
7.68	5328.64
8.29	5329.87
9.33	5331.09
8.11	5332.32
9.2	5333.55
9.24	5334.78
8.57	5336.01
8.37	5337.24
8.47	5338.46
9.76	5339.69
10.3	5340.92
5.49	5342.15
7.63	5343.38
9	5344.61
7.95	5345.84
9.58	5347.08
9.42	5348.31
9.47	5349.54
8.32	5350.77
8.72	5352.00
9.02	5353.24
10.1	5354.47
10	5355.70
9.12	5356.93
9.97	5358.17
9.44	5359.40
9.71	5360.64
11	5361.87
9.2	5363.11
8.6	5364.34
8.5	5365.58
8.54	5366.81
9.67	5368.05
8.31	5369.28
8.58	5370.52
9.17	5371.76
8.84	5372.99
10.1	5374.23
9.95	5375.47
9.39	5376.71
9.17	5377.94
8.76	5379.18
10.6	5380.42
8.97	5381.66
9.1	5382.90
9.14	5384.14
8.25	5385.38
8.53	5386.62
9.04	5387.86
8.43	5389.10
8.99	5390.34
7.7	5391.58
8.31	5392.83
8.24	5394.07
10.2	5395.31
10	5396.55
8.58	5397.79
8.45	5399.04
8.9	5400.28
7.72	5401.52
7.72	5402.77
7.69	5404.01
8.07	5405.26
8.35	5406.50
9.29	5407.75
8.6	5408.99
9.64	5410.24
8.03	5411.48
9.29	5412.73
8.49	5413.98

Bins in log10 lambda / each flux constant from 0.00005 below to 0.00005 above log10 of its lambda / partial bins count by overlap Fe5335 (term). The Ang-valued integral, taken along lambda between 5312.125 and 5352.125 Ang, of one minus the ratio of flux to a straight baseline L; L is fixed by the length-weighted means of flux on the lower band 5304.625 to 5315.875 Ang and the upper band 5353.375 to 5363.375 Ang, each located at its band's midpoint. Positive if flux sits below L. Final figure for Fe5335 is 2.7 Ang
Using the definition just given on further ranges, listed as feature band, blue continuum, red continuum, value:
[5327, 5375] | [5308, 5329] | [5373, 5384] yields 0.9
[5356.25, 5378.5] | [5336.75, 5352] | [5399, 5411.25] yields -1.9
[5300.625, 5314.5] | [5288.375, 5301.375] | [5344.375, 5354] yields 0.5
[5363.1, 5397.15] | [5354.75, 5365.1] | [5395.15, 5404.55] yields 0.3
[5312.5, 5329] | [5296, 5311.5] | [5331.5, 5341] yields 0.9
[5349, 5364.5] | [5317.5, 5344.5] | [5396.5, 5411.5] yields -1.7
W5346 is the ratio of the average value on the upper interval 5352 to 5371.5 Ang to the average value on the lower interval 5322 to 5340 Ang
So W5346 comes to 1.08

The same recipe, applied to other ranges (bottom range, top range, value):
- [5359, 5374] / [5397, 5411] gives 0.93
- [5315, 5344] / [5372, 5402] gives 1.05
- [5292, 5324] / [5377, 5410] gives 0.96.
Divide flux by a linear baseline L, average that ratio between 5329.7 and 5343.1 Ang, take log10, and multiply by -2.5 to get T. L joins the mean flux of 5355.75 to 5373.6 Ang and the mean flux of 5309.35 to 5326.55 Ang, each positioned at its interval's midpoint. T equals 0.04 mag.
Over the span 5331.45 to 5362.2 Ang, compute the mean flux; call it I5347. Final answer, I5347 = 9.02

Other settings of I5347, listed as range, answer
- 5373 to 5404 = 8.9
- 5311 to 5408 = 8.86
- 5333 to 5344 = 8.56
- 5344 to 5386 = 9.22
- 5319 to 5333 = 8.41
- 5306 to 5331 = 8.77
